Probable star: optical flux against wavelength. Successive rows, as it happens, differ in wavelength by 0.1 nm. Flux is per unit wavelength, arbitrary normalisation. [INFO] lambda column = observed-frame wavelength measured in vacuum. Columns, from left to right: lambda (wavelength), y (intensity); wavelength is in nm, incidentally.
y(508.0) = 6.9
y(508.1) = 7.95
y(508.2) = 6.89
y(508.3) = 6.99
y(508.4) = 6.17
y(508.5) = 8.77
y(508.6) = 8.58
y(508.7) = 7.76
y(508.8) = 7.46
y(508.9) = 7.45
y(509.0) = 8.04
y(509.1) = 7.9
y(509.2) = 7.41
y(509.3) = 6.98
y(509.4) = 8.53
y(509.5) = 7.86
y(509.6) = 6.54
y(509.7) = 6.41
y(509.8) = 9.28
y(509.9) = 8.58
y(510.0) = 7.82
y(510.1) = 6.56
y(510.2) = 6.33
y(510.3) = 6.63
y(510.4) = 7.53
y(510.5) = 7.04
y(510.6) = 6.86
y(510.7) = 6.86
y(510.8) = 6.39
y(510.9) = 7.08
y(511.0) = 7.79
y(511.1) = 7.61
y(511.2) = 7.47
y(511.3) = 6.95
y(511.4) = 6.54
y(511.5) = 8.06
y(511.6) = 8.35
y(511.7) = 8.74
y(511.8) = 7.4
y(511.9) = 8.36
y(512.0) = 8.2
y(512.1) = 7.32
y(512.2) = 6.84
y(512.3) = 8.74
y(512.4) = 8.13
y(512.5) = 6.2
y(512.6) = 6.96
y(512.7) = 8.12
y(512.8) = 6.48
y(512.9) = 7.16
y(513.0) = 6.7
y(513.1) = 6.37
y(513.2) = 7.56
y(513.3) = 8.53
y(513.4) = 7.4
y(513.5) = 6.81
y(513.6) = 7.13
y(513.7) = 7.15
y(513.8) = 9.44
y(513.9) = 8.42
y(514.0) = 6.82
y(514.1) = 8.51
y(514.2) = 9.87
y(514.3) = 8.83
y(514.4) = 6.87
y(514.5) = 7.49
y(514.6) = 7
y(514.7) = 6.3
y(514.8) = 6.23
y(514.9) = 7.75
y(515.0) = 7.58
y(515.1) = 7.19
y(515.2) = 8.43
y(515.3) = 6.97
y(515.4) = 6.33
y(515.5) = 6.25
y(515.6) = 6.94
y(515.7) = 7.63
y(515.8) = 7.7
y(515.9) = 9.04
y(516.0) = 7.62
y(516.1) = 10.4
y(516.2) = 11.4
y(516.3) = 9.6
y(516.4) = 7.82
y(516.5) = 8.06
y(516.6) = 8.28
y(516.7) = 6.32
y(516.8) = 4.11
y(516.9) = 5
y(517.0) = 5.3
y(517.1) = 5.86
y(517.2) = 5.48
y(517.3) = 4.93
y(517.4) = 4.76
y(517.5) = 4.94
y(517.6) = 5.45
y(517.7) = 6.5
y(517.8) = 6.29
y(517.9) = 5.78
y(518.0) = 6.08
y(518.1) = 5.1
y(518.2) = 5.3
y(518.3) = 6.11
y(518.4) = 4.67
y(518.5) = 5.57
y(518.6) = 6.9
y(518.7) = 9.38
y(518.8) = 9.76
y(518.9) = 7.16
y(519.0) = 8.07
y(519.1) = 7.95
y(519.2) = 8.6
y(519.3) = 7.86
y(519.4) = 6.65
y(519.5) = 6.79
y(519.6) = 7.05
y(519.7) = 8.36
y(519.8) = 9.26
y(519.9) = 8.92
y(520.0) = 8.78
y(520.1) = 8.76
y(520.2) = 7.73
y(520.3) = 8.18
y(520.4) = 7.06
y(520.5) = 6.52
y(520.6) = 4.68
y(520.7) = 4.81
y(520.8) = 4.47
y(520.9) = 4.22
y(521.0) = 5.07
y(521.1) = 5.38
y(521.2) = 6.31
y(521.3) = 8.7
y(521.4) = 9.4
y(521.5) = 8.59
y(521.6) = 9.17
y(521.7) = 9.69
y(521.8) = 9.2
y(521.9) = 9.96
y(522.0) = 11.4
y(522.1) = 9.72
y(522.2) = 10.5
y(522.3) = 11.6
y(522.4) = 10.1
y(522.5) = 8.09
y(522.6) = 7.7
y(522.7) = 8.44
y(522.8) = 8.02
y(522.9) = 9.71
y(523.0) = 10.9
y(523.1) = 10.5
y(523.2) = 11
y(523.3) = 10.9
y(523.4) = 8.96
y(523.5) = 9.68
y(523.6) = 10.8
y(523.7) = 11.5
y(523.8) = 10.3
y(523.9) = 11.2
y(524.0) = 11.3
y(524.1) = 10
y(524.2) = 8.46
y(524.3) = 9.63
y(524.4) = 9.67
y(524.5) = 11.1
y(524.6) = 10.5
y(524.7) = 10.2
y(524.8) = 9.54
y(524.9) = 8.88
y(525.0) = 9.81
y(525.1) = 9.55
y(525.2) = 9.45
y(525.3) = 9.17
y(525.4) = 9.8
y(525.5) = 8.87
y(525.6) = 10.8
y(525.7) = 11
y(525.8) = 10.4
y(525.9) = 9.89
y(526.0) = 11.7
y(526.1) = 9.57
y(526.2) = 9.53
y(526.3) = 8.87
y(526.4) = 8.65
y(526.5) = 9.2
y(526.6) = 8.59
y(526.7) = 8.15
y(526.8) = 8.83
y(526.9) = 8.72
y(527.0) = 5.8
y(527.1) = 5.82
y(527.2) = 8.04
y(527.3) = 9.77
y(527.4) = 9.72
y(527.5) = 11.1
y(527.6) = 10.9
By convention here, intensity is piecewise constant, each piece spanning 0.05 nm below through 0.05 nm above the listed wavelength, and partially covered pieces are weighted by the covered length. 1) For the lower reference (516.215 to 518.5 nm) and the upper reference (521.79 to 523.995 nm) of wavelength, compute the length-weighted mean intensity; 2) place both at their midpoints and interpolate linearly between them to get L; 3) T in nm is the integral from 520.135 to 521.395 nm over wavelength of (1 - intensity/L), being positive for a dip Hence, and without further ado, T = 0.33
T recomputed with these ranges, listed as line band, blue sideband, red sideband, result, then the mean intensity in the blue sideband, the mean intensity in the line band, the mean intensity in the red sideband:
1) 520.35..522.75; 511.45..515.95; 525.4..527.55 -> 0.18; 7.56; 7.95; 9.21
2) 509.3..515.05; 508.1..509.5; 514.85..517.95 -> -0.12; 7.63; 7.48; 6.96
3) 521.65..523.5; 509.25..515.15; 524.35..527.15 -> -0.18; 7.47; 9.8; 9.36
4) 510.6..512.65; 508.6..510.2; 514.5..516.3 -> 0.05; 7.63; 7.48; 7.74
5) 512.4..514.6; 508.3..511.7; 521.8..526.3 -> 0.14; 7.45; 7.56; 9.97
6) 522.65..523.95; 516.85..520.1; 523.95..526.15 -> -0.15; 6.74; 10.1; 9.97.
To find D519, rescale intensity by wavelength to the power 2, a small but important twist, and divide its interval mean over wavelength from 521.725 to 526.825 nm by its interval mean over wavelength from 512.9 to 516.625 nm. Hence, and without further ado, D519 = 1.31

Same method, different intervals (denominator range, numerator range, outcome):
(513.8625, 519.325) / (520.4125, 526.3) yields 1.34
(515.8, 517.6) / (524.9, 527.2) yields 1.36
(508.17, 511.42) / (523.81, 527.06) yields 1.38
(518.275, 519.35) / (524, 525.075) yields 1.34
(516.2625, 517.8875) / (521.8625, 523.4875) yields 1.64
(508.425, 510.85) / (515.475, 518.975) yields 0.94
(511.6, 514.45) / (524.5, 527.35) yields 1.27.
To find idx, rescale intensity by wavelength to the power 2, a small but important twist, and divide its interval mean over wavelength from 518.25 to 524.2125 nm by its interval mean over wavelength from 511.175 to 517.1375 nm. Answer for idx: 1.2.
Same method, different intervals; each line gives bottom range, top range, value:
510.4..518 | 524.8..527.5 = 1.33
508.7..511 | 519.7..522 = 1.08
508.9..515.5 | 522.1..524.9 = 1.40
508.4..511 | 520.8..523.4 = 1.25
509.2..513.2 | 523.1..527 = 1.40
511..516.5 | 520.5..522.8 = 1.07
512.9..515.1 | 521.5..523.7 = 1.35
